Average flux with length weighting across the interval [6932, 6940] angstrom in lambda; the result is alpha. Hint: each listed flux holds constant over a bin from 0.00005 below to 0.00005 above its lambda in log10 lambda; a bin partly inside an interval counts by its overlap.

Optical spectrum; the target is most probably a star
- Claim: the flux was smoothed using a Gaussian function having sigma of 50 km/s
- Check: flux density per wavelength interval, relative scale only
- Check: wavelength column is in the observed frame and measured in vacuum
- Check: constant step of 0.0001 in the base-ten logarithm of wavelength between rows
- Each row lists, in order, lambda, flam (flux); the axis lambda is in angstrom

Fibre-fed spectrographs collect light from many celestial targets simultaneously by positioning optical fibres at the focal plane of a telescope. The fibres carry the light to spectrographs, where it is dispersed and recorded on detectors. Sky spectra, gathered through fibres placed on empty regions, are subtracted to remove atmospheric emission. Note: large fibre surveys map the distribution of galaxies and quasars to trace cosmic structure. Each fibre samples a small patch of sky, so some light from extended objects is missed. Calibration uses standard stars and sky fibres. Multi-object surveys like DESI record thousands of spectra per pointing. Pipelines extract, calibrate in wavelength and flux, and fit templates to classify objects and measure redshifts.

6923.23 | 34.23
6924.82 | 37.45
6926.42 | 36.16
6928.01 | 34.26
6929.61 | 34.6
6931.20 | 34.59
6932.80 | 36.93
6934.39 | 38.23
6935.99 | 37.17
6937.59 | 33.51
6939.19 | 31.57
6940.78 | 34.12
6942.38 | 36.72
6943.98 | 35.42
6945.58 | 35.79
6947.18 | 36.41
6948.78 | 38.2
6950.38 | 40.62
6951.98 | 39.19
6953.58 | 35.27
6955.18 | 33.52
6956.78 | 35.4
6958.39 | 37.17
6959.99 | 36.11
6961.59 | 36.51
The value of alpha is 35.5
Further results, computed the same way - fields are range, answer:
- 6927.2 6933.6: 35.2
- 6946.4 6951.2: 38.4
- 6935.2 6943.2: 34.6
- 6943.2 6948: 35.9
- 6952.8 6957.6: 34.7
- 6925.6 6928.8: 35.2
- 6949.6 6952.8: 39.9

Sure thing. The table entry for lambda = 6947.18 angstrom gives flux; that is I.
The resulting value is 36.41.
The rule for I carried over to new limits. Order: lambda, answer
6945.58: 35.79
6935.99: 37.17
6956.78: 35.4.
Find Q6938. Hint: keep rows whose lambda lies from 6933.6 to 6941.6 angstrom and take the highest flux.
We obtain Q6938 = 38.23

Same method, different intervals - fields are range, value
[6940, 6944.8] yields 36.72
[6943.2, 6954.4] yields 40.62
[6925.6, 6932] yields 36.16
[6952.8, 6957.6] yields 35.4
